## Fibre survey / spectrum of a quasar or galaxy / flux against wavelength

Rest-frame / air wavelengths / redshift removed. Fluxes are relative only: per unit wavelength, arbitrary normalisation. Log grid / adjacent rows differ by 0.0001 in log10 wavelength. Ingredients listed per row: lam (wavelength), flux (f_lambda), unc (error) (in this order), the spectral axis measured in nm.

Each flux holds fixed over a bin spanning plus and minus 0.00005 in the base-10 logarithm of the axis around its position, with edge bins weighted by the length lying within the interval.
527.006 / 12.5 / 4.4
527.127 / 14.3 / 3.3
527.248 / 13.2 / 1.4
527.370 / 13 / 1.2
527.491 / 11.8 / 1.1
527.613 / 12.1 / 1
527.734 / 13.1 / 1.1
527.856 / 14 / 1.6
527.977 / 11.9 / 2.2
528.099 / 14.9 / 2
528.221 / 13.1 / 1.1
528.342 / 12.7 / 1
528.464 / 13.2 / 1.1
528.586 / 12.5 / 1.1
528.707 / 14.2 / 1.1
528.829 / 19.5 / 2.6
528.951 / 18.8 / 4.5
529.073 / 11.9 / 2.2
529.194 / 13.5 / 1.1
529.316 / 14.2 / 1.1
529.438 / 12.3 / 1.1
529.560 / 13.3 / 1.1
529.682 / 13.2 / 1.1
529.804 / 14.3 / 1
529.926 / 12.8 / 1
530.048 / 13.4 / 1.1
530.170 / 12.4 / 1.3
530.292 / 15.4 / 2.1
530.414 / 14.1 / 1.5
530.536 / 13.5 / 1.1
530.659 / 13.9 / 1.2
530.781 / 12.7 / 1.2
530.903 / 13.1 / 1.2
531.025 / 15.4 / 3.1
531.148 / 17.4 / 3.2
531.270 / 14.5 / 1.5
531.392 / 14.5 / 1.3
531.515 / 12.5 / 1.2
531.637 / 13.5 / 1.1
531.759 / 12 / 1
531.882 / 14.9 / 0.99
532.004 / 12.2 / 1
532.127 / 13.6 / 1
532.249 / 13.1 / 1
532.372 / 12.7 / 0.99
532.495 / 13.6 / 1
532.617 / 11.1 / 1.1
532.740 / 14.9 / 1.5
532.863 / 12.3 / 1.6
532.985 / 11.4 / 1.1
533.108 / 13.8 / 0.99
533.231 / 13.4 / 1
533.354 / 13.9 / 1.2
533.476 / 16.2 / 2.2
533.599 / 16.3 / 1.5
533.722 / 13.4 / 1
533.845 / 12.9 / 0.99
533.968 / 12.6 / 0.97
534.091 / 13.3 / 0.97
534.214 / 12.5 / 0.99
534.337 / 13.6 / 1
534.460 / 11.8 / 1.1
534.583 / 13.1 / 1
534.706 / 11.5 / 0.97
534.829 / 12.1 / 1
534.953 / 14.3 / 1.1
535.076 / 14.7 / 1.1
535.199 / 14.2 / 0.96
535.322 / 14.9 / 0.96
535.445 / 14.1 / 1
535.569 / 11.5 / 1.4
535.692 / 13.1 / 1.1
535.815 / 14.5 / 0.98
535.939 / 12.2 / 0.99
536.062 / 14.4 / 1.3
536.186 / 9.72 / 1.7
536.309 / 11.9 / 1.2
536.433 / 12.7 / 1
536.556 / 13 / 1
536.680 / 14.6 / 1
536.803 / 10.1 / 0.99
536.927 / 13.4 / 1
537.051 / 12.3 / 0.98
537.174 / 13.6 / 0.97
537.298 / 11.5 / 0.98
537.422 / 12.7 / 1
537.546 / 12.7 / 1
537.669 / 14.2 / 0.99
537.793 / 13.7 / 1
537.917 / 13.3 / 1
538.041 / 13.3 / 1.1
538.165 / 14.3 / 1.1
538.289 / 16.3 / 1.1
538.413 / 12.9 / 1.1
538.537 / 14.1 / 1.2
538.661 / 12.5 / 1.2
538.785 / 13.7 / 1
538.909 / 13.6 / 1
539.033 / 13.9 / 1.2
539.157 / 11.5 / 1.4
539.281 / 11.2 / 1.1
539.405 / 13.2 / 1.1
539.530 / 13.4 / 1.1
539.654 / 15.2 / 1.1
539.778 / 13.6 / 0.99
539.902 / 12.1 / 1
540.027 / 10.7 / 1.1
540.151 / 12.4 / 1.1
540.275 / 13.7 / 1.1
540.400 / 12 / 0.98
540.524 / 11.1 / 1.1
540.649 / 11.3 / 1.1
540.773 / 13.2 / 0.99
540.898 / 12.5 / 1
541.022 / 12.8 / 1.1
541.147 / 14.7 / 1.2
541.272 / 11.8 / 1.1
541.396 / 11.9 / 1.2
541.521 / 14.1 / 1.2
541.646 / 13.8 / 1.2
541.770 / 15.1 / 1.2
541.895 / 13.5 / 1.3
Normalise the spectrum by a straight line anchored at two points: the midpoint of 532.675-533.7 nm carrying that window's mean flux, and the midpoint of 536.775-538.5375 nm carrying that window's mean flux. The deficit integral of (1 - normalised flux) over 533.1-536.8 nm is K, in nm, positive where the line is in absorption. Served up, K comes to 0.11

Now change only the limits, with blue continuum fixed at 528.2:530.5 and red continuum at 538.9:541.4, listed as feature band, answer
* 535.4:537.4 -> 0.07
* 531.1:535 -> 0.04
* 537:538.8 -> -0.07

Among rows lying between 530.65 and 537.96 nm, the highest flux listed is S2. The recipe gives 17.4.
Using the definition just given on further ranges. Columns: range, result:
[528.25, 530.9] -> 19.5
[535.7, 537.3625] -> 14.6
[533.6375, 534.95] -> 13.6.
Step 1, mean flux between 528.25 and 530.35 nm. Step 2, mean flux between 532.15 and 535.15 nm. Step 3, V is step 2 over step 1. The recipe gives 1.0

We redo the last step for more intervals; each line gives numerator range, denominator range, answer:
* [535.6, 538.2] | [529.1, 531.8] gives 0.94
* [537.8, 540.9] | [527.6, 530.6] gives 0.94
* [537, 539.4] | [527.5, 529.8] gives 0.96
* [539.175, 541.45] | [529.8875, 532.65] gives 0.92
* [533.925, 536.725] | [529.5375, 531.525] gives 0.94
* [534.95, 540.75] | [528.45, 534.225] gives 0.95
